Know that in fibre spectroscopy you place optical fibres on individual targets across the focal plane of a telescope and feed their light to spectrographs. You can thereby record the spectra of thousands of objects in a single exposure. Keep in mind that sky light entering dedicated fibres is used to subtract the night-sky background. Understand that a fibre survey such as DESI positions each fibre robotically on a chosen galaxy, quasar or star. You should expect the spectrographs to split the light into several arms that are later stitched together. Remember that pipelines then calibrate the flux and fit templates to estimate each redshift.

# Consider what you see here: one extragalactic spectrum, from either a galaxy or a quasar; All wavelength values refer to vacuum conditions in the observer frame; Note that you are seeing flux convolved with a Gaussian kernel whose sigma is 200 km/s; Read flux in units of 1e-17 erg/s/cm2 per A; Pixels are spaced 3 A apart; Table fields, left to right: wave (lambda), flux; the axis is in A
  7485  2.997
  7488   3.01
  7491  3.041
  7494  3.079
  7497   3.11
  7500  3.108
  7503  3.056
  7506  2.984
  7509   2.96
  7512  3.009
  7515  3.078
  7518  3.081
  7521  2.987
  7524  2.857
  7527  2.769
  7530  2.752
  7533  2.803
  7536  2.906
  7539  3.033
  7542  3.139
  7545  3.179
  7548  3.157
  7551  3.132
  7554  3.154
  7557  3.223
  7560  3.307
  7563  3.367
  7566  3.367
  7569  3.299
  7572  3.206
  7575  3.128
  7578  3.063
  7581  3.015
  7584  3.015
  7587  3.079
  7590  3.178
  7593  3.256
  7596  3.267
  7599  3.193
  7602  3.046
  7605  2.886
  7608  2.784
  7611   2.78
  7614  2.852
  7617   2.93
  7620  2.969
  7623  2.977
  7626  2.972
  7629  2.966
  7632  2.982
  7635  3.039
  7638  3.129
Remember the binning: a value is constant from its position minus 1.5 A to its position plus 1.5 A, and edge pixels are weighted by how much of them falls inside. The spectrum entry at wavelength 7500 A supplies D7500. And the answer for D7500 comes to 3.108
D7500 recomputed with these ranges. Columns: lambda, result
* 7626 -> 2.972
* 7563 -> 3.367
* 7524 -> 2.857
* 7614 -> 2.852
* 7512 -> 3.009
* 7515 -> 3.078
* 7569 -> 3.299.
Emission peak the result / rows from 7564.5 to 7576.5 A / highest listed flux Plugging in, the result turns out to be 3.367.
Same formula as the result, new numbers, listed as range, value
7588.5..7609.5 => 3.267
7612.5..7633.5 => 2.982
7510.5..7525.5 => 3.081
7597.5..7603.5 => 3.193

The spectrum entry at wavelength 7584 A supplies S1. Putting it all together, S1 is 3.015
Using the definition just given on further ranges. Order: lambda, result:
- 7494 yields 3.079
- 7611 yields 2.78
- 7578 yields 3.063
